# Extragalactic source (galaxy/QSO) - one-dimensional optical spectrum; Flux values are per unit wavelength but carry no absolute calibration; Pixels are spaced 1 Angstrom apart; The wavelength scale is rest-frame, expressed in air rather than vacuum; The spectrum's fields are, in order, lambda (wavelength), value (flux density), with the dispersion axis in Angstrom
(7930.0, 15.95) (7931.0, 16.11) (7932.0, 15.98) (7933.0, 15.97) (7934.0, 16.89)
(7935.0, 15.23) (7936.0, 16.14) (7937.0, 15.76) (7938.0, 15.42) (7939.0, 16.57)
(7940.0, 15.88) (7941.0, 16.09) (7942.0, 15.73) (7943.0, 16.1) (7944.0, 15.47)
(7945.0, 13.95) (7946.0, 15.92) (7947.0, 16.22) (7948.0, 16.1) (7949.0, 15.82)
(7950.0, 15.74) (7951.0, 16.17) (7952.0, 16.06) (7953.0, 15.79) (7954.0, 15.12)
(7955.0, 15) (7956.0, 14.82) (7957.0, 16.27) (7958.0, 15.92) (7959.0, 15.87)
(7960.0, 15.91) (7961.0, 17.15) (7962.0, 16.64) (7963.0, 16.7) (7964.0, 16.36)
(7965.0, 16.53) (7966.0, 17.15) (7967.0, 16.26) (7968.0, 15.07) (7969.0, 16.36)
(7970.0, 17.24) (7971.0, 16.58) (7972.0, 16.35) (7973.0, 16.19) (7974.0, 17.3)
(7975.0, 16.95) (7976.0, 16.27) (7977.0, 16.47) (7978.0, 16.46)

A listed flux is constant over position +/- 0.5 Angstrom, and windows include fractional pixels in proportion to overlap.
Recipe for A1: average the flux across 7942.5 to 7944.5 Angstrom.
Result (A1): 15.8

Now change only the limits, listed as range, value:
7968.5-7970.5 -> 16.8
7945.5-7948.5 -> 16.1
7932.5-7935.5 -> 16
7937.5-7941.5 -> 16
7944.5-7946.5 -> 14.9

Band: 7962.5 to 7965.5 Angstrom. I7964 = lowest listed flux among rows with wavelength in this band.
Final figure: 16.36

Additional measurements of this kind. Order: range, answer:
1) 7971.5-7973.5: 16.19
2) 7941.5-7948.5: 13.95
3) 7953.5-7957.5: 14.82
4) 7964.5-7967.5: 16.26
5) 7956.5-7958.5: 15.92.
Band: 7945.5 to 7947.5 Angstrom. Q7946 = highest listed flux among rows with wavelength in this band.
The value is 16.22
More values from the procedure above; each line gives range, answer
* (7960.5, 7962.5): 17.15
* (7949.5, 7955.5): 16.17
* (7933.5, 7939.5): 16.89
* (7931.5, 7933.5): 15.98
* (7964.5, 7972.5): 17.24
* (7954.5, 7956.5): 15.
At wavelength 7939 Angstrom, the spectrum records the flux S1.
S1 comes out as 16.57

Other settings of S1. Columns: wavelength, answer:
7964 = 16.36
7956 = 14.82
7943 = 16.1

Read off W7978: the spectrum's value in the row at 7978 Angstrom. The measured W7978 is 16.46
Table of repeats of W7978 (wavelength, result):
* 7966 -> 17.15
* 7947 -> 16.22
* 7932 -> 15.98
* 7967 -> 16.26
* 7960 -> 15.91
